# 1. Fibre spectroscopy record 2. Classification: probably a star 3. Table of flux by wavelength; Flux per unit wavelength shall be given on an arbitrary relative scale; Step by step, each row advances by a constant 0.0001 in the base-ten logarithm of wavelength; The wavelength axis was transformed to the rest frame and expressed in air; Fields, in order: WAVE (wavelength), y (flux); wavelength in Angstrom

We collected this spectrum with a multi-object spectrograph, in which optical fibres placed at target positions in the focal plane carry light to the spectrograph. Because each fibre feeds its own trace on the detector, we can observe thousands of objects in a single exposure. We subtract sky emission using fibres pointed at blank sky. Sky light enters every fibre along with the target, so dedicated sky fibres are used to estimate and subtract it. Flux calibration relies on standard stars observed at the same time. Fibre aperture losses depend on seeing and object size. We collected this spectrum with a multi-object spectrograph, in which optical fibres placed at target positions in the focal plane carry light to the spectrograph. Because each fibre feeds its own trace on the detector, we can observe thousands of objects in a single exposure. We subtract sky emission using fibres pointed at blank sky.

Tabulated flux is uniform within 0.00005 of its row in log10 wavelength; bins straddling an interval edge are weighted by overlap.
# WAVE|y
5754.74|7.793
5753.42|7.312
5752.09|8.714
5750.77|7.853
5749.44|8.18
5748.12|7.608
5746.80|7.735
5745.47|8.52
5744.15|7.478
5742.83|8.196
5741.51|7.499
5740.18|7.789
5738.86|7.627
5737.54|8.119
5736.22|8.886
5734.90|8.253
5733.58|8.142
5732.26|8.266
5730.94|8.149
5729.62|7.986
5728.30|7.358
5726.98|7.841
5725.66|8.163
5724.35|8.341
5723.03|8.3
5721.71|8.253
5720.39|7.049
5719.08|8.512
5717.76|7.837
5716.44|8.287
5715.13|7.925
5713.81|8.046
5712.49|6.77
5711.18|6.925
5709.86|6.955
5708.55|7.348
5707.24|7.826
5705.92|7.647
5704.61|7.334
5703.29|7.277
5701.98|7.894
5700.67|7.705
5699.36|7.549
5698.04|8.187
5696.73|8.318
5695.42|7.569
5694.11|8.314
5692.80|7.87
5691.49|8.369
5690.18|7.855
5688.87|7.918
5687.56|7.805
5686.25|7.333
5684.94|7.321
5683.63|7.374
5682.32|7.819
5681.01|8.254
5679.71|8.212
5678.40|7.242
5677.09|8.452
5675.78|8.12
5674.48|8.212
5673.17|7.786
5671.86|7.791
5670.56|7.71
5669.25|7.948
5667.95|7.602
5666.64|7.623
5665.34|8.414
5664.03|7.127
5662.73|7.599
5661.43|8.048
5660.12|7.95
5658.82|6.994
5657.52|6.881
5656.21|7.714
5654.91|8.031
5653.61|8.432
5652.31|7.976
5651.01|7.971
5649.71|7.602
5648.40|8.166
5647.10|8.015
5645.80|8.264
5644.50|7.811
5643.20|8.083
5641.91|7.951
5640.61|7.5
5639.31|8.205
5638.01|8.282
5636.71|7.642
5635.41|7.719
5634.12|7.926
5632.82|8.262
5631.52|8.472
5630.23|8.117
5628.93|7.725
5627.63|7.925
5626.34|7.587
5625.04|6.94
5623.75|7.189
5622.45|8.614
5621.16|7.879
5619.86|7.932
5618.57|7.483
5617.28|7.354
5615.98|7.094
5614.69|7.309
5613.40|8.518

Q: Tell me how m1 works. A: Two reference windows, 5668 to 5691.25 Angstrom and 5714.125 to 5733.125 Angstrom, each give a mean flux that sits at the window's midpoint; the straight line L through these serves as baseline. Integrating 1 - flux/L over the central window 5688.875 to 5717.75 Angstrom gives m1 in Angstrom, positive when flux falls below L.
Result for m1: 0.78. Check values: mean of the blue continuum 7.84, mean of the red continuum 8.02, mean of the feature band 7.72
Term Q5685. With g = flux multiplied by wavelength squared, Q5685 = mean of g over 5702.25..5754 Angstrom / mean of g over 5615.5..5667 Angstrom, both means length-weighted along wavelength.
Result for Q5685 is 1.0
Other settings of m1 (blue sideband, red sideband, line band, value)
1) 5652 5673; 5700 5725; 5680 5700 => -0.4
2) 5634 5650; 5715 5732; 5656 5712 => 1.8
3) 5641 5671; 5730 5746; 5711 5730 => 0.4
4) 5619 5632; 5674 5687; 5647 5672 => 0.2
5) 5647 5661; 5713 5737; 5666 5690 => 0.2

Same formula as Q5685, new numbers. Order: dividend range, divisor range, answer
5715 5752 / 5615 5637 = 1.07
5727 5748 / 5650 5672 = 1.06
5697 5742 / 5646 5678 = 1.02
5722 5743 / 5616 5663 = 1.06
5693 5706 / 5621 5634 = 1.02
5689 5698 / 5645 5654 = 1.02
